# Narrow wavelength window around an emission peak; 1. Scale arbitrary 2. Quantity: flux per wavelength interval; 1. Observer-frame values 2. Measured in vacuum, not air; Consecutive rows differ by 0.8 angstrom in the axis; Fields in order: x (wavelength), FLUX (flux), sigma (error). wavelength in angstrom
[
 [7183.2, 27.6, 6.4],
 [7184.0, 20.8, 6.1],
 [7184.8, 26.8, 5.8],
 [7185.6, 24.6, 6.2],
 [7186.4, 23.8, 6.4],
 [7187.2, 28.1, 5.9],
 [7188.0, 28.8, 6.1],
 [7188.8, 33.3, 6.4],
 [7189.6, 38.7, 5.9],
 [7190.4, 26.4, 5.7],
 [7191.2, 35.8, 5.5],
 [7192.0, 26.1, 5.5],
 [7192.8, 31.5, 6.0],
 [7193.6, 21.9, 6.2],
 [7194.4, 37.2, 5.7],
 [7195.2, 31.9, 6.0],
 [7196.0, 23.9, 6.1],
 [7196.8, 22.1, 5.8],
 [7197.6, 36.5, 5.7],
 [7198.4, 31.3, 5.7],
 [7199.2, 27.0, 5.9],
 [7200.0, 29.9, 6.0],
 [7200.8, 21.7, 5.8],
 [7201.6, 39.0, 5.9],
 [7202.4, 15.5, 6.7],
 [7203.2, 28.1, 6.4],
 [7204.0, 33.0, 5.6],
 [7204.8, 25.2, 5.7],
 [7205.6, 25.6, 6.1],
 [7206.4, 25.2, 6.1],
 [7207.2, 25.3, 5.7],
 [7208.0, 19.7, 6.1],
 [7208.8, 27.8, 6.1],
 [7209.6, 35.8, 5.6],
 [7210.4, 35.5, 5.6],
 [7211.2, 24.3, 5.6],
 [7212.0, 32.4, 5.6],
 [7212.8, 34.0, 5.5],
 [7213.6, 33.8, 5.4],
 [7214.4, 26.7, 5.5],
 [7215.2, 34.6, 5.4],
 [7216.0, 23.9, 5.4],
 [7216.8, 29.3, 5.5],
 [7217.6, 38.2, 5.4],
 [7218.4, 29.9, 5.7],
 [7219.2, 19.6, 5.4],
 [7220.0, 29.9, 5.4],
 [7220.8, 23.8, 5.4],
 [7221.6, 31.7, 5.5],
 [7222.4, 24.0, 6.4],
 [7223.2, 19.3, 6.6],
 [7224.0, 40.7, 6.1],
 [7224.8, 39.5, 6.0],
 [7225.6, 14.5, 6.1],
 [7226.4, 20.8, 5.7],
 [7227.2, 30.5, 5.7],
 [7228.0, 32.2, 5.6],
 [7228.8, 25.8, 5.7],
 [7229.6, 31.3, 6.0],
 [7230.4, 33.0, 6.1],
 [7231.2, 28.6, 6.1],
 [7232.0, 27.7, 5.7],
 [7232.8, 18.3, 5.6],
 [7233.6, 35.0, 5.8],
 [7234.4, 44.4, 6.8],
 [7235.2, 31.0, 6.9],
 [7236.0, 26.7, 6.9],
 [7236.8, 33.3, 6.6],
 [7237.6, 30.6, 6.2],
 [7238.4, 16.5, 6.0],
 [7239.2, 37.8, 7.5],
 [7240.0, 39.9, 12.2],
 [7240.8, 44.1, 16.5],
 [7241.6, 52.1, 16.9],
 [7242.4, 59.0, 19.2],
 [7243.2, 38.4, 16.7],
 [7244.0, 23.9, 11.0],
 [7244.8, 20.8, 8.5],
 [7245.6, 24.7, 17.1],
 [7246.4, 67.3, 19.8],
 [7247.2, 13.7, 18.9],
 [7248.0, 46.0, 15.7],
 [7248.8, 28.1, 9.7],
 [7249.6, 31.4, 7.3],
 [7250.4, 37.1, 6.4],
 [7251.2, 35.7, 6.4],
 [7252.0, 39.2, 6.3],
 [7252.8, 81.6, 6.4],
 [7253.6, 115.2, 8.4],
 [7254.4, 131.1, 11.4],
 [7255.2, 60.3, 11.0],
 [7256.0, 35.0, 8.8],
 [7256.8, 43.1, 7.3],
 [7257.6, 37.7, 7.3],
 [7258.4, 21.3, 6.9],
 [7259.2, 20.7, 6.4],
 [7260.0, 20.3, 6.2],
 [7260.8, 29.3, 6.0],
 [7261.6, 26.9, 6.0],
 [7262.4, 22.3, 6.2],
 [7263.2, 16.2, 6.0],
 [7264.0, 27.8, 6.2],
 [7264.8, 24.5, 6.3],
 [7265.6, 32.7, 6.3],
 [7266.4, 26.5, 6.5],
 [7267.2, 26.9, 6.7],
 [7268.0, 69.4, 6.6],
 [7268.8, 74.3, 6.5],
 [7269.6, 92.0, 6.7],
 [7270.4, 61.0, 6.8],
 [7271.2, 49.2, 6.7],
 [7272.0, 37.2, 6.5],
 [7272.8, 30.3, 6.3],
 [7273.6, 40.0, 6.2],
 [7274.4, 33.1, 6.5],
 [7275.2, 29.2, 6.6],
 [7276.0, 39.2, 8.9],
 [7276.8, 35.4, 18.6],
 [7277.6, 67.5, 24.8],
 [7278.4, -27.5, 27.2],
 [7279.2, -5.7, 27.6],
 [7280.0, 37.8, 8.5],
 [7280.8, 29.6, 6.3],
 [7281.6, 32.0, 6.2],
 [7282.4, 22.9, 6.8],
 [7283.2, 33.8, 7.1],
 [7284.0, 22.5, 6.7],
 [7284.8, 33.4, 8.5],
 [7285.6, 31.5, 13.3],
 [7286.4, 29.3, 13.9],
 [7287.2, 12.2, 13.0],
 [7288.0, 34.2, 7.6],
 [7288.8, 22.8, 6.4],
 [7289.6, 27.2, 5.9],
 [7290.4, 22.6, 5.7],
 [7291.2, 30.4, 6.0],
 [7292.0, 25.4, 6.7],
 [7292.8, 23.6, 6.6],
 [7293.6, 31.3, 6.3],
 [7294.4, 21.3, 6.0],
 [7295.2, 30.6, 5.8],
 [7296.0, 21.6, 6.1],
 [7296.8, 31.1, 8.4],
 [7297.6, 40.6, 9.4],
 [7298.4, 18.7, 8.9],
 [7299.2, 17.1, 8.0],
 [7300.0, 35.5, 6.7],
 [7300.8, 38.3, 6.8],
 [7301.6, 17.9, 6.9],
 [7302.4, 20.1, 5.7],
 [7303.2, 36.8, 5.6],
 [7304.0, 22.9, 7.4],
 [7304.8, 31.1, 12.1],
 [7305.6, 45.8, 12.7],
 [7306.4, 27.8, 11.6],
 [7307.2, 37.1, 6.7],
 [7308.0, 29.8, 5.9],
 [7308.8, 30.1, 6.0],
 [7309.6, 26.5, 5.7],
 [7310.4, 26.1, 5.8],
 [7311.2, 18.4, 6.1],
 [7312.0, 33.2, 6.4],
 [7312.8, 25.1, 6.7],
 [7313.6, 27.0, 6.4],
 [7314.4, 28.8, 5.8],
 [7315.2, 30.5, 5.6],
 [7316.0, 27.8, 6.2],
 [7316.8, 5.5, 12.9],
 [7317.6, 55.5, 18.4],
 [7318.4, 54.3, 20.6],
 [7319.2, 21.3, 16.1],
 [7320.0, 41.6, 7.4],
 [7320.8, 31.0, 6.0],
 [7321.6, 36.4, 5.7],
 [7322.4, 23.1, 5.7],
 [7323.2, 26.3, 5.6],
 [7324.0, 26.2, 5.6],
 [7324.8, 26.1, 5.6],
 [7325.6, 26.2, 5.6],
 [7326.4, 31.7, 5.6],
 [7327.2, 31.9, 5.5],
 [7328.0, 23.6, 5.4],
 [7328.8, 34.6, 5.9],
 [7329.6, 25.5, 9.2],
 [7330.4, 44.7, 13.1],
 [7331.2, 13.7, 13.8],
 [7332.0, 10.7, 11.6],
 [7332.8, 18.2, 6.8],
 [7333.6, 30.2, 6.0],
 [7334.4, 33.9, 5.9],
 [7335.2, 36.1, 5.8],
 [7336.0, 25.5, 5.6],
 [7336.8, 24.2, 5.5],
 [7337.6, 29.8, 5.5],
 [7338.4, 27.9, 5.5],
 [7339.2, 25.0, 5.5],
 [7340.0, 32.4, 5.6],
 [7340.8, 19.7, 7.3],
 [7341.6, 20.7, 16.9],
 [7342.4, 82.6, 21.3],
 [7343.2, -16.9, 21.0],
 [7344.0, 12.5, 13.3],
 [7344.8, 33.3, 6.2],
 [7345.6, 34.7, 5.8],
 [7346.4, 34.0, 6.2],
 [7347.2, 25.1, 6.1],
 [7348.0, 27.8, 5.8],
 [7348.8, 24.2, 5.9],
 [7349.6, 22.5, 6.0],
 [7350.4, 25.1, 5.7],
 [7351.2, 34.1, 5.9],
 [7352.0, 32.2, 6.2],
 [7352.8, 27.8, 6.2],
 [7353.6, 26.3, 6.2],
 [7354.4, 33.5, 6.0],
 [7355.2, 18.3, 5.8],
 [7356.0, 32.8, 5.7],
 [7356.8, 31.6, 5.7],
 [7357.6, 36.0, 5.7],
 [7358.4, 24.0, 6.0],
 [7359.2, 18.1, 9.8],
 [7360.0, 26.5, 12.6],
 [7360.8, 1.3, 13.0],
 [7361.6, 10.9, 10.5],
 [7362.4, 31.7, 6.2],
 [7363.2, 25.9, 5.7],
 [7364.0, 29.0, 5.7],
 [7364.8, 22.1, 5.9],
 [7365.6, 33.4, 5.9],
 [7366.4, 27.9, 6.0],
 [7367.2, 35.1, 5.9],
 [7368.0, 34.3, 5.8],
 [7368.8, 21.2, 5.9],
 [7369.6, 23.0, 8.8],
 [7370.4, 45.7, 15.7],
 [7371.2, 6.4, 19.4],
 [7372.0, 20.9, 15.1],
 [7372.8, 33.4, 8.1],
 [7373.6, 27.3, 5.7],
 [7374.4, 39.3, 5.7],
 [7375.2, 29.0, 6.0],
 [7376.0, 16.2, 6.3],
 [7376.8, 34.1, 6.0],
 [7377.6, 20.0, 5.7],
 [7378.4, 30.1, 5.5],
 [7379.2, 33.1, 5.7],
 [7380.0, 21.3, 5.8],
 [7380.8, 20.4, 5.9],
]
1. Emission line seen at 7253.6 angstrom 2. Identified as [S II]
